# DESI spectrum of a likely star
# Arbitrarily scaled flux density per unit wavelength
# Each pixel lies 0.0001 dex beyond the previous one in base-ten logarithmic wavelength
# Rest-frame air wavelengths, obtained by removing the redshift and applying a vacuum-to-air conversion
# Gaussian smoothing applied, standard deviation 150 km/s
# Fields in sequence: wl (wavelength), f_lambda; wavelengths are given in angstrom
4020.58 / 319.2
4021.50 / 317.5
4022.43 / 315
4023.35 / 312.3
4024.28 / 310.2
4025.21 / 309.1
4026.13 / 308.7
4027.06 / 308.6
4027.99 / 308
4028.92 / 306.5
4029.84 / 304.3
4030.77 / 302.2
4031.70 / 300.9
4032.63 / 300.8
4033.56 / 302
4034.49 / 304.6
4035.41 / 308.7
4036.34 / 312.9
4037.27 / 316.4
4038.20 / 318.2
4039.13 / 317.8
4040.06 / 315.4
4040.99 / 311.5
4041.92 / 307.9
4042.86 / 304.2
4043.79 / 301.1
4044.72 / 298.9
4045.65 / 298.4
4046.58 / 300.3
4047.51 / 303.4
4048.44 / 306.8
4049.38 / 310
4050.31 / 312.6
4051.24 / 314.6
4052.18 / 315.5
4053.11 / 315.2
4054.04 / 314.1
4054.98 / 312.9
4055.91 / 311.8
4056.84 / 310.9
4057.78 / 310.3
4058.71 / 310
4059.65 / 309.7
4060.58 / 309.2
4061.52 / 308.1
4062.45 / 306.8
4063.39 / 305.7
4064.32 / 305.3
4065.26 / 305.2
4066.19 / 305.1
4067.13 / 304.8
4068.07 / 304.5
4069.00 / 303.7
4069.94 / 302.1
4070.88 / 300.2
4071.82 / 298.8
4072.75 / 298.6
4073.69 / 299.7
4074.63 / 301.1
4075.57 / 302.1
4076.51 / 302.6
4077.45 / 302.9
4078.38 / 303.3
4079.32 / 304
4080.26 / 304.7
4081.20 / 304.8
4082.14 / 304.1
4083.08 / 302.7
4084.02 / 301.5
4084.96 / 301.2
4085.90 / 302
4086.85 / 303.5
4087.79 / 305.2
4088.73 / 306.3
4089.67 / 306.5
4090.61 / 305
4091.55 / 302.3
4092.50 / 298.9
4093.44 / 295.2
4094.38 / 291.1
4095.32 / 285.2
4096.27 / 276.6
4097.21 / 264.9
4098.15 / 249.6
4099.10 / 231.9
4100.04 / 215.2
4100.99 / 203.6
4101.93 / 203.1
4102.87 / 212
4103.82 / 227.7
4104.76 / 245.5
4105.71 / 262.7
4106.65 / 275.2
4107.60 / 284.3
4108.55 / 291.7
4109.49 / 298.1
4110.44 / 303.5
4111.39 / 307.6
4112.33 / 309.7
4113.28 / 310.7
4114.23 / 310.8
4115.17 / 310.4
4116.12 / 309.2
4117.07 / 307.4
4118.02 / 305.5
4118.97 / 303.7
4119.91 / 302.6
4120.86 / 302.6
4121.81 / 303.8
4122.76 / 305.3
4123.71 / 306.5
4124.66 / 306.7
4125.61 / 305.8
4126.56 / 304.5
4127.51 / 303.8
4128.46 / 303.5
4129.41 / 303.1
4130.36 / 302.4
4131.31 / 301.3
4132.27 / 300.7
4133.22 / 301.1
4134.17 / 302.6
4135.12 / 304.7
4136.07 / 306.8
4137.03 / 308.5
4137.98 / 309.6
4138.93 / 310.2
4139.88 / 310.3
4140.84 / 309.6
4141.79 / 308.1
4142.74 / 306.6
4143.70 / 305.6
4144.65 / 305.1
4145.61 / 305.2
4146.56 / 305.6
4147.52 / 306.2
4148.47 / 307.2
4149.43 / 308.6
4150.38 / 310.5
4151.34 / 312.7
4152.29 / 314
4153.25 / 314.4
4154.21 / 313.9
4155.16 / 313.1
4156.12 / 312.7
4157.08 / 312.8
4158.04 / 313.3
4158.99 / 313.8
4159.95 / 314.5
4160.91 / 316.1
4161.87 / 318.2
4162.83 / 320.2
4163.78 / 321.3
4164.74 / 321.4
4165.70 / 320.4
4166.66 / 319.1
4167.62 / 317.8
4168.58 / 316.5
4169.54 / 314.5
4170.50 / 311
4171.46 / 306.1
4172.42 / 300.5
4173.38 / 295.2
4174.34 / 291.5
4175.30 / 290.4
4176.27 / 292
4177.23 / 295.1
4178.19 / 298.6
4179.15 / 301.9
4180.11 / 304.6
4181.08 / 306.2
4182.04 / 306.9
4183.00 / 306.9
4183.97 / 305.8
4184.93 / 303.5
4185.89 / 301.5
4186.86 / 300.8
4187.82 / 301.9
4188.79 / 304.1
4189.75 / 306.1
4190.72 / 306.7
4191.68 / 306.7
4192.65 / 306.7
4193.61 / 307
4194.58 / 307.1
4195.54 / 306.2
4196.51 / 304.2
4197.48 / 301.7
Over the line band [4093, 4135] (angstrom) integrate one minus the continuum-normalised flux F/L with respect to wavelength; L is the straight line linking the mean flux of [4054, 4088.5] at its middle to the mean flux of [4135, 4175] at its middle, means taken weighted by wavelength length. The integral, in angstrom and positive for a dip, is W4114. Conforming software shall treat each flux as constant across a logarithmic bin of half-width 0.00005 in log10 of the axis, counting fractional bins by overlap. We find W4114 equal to 3.1 angstrom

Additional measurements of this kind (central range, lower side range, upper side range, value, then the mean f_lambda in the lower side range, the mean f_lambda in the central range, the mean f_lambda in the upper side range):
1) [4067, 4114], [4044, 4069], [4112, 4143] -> 3.2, 308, 286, 306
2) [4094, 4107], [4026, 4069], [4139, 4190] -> 2.6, 308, 245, 308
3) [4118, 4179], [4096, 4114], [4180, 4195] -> -5.0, 262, 308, 305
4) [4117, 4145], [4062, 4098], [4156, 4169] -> 0.5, 300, 305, 317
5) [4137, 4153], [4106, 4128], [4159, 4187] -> -0.2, 303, 309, 308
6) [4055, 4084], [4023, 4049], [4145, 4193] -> 0.2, 307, 305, 308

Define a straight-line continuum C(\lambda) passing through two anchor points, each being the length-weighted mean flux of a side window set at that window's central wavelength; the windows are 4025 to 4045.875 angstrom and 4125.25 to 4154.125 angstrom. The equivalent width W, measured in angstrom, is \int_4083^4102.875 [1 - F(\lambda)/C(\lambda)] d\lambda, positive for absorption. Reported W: 2.0 angstrom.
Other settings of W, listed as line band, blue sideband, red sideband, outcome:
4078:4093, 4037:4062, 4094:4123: -0.7 angstrom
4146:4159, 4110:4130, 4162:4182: -0.2 angstrom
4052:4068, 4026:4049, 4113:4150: -0.1 angstrom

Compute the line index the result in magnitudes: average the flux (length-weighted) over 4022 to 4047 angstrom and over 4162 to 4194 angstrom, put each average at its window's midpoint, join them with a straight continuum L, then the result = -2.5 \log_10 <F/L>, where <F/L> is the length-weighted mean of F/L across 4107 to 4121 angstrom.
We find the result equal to 0.01 mag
